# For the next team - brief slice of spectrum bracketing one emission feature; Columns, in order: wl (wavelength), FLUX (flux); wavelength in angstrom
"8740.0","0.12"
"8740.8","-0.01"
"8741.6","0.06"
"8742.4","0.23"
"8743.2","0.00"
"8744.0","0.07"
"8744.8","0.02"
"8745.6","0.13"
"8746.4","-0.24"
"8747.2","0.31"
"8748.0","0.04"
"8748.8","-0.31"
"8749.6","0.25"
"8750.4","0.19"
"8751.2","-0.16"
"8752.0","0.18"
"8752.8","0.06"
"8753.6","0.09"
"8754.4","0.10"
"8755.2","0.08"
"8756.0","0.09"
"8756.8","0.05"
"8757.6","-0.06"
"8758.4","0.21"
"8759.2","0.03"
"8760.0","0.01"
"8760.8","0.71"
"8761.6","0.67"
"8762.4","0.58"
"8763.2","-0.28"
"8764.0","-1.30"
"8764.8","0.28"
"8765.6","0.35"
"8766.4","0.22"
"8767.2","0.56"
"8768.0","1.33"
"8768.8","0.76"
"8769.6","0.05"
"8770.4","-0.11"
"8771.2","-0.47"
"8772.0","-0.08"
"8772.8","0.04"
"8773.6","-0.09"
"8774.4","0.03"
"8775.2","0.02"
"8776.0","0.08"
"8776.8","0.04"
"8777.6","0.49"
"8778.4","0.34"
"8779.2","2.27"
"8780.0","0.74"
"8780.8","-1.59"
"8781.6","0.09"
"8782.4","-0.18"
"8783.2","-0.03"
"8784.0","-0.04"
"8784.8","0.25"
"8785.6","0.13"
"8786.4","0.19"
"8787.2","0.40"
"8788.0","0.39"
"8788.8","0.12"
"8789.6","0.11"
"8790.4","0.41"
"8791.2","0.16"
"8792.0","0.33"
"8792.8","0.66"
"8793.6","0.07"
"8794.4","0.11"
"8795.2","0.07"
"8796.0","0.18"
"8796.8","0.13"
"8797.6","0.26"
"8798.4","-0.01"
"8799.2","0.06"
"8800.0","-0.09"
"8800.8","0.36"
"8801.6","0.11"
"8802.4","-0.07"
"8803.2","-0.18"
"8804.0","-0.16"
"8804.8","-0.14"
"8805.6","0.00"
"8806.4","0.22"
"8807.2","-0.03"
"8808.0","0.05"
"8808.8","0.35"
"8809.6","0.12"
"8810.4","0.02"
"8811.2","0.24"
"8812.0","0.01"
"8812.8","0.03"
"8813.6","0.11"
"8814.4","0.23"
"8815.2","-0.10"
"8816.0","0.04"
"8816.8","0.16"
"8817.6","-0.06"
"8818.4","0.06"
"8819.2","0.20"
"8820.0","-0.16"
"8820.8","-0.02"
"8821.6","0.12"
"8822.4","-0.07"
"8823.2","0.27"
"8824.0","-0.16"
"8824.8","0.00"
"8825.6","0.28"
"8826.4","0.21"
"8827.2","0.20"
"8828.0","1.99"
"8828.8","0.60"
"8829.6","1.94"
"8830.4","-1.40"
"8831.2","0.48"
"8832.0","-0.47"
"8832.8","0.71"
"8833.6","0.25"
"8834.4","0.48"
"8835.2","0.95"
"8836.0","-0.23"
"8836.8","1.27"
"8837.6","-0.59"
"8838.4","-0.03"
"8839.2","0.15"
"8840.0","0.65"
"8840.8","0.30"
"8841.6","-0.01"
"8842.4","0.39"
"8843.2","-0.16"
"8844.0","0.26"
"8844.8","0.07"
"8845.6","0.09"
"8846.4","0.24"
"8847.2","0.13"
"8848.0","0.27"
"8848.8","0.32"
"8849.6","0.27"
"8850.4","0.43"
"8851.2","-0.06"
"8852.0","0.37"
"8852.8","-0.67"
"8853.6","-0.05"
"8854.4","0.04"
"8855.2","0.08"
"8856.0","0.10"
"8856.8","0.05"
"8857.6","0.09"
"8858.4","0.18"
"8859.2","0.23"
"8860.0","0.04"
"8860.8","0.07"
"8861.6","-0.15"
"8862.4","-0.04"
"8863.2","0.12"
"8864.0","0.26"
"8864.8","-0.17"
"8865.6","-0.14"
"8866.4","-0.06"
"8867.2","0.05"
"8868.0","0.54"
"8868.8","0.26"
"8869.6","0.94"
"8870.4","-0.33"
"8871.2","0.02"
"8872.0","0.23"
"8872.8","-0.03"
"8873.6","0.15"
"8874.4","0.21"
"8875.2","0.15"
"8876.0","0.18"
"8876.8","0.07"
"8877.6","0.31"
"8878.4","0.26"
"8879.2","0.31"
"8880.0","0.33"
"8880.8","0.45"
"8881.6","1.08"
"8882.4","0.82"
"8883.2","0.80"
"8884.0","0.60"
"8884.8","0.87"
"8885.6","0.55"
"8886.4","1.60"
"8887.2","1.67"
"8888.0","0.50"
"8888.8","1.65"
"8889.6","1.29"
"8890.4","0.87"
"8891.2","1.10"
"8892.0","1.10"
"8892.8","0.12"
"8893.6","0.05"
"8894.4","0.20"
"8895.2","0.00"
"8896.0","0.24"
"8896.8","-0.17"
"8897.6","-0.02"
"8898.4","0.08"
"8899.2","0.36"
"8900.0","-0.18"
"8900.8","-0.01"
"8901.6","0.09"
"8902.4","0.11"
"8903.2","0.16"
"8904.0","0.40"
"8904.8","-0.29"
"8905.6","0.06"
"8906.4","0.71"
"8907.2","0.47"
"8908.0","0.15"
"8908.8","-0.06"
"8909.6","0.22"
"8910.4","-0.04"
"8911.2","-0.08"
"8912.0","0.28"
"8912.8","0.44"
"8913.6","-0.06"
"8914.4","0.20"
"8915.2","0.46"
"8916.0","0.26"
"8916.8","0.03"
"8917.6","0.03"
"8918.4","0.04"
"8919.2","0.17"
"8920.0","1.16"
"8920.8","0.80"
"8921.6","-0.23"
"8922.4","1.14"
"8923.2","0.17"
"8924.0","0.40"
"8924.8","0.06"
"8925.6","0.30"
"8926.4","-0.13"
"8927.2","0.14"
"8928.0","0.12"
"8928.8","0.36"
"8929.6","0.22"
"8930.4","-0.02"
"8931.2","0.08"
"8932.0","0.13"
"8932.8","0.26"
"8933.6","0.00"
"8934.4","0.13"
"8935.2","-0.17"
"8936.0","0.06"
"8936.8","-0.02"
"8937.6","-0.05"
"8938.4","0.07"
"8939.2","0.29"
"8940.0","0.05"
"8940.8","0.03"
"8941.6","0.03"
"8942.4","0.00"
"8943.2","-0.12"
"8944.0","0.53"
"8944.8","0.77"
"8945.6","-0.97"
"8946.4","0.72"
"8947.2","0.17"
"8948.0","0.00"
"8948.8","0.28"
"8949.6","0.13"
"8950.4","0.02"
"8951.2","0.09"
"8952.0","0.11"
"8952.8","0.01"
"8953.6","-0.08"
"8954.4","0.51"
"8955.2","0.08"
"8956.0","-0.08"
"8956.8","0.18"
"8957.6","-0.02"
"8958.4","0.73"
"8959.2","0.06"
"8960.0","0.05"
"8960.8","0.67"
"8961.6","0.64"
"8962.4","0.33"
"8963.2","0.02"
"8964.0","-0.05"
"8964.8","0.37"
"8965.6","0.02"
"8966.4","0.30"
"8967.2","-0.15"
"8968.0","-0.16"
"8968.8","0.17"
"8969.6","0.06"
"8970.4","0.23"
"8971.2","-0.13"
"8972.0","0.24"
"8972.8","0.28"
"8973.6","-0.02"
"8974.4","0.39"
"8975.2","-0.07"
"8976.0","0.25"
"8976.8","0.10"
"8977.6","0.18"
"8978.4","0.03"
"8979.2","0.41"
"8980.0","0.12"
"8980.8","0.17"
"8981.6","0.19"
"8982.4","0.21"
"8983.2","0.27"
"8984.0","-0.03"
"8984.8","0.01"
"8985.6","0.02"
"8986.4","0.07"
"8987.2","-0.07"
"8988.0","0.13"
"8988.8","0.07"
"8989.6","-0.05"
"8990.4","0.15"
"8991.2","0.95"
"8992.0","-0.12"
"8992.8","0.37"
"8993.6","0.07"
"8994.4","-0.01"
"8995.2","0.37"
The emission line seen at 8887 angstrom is [O II]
